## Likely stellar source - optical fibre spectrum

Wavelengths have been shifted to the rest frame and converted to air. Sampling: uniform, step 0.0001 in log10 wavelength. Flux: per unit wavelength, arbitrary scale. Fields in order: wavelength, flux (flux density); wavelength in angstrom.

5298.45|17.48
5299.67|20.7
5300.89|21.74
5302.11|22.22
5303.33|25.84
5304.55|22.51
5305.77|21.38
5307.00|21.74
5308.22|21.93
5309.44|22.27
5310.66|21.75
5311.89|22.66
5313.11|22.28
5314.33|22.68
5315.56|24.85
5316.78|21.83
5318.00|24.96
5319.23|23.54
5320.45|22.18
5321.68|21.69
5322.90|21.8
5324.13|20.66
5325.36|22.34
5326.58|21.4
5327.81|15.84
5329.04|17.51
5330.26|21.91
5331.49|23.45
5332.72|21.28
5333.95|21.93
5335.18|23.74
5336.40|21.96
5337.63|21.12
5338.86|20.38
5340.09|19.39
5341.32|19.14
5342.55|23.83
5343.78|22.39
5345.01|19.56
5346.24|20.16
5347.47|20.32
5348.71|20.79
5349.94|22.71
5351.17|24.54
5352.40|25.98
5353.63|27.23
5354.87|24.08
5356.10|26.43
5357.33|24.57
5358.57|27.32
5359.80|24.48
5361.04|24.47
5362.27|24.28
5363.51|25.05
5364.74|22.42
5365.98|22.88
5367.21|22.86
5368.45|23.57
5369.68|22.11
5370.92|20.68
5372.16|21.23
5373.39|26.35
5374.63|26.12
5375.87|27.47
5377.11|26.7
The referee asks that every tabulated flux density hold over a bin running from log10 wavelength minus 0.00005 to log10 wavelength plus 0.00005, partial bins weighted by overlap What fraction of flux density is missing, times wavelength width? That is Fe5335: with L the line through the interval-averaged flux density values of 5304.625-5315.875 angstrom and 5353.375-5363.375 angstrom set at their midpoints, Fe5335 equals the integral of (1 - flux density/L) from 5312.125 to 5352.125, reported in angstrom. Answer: 3.3 angstrom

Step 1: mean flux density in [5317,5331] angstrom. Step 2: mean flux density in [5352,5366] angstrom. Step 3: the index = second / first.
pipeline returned 1.17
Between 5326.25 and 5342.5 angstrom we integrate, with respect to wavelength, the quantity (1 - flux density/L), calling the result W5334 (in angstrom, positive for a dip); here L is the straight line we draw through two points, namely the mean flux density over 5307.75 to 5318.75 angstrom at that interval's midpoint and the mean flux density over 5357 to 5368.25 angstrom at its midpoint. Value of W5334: 1.8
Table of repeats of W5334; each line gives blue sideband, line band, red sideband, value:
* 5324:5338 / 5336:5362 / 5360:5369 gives -0.5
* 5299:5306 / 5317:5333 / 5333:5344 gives 0.3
